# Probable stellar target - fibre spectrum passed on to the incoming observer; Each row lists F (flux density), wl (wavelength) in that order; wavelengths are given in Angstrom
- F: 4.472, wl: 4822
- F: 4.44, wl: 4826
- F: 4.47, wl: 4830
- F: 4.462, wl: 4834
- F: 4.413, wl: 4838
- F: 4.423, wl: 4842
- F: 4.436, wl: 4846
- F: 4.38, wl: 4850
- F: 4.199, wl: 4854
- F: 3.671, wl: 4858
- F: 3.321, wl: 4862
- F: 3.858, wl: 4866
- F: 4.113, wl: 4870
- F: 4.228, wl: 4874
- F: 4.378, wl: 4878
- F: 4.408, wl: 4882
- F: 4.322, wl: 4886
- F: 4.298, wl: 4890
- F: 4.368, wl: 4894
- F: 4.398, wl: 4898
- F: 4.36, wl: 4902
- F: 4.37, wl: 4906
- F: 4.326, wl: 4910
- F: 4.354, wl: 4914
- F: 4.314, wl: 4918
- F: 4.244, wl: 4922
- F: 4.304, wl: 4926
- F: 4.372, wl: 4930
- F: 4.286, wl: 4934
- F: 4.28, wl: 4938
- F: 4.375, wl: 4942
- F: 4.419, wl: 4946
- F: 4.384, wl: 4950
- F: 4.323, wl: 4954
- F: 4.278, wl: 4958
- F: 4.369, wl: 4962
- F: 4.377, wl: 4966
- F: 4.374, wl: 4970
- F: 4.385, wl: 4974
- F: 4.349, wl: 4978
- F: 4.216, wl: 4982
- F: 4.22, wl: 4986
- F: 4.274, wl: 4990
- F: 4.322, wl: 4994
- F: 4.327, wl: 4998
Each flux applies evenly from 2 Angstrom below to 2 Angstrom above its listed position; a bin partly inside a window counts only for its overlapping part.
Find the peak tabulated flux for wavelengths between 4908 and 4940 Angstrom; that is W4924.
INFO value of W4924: 4.372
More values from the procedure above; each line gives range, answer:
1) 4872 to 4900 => 4.408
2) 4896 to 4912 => 4.398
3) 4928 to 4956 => 4.419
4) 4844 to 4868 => 4.436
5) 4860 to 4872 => 4.113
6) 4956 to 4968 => 4.377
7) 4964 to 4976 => 4.385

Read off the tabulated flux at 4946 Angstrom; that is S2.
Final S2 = 4.419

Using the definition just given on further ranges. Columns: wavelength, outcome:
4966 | 4.377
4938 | 4.28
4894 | 4.368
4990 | 4.274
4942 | 4.375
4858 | 3.671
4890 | 4.298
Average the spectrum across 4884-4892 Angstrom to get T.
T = 4.31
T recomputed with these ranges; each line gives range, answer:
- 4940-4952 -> 4.39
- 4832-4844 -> 4.43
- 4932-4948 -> 4.34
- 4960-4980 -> 4.37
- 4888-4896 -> 4.33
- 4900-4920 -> 4.34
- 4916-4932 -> 4.31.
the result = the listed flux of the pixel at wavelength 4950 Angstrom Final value 4.384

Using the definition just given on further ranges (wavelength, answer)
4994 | 4.322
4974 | 4.385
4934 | 4.286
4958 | 4.278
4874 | 4.228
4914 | 4.354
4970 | 4.374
